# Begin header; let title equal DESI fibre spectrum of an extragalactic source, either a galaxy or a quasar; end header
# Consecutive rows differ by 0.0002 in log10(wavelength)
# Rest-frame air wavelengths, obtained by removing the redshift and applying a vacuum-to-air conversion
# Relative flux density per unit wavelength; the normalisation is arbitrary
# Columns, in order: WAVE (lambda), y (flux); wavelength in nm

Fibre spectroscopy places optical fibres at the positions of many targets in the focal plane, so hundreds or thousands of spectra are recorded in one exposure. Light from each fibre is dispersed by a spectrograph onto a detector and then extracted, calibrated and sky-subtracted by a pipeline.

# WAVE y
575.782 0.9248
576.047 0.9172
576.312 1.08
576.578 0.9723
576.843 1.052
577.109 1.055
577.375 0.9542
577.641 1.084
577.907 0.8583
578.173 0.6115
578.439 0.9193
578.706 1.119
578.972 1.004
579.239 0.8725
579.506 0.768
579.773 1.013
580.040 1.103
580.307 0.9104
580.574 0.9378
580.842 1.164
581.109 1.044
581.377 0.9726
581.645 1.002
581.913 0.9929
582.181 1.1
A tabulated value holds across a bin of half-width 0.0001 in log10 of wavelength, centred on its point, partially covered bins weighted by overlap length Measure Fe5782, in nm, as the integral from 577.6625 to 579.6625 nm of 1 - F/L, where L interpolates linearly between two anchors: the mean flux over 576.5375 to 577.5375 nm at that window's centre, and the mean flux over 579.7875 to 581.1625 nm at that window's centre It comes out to 0.25 nm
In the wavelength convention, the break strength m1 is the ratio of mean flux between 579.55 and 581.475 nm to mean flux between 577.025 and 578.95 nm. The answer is 1.1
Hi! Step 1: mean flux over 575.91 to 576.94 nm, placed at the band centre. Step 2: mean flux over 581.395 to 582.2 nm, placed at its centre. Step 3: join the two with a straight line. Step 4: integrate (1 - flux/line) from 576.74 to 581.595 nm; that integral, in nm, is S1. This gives 0.190 nm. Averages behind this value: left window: 1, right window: 1.01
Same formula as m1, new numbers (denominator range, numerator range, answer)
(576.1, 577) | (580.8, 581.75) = 1.01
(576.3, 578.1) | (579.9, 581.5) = 1.03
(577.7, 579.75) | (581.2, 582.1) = 1.12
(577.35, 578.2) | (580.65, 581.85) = 1.15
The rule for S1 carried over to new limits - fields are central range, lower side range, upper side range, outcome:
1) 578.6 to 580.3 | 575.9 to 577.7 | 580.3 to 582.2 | 0.07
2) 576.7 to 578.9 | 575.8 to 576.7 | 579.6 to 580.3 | 0.08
